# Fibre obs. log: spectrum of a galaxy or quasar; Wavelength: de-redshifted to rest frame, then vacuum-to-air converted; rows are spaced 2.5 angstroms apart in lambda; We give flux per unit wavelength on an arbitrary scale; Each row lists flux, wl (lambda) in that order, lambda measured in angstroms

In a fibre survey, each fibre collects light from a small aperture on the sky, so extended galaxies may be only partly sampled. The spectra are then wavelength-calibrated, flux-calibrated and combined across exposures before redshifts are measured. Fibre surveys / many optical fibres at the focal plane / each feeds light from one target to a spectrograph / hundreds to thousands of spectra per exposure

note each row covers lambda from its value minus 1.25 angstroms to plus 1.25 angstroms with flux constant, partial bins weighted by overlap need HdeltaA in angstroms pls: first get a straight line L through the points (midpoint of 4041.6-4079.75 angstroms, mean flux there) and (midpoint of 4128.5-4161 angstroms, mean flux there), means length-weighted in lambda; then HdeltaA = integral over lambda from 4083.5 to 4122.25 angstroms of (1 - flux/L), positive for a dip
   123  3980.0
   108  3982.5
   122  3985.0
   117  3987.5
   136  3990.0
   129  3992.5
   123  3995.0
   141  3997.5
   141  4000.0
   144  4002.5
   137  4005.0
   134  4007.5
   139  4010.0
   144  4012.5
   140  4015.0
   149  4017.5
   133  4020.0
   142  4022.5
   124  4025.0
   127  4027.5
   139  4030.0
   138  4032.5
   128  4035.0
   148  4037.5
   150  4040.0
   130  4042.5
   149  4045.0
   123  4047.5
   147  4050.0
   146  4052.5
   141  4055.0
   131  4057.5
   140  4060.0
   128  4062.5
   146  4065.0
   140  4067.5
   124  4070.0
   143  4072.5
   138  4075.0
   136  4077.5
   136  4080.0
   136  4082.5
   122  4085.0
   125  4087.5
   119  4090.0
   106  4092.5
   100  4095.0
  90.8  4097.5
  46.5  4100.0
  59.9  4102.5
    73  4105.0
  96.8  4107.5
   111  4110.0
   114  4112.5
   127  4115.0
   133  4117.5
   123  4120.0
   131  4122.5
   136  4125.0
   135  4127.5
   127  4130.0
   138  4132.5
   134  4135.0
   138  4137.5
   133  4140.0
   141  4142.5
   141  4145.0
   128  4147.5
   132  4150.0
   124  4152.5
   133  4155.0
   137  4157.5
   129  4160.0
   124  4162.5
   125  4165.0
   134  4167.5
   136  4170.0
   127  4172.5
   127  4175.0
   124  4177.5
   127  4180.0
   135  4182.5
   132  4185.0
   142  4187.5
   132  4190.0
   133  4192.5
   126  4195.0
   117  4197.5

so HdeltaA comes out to 8.98 angstroms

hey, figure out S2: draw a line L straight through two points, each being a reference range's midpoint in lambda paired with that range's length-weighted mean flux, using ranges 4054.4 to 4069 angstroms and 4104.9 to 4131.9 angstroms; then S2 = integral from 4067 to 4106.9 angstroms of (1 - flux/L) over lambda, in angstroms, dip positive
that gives 5.9 angstroms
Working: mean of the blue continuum 137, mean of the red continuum 121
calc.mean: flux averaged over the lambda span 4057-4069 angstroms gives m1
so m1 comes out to 137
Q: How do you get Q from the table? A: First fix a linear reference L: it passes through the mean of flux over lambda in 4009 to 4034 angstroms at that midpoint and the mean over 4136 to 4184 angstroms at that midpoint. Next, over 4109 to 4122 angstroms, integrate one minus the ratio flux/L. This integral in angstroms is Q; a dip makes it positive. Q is 1.07 angstroms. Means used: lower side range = 137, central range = 122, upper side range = 131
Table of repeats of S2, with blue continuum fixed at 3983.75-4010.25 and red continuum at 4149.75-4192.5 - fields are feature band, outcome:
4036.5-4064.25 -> -1.5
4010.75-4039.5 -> -1.2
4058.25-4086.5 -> -0.7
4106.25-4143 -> 1.0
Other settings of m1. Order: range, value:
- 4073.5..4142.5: 118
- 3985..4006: 133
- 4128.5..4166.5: 132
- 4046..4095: 132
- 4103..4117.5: 105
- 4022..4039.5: 135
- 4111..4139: 130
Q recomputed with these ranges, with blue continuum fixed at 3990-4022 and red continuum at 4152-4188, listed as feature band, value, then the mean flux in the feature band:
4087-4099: 2.5 angstroms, 106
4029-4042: -0.3 angstroms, 140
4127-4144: -0.4 angstroms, 135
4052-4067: -0.3 angstroms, 138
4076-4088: 0.3 angstroms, 132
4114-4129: 0.2 angstroms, 131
